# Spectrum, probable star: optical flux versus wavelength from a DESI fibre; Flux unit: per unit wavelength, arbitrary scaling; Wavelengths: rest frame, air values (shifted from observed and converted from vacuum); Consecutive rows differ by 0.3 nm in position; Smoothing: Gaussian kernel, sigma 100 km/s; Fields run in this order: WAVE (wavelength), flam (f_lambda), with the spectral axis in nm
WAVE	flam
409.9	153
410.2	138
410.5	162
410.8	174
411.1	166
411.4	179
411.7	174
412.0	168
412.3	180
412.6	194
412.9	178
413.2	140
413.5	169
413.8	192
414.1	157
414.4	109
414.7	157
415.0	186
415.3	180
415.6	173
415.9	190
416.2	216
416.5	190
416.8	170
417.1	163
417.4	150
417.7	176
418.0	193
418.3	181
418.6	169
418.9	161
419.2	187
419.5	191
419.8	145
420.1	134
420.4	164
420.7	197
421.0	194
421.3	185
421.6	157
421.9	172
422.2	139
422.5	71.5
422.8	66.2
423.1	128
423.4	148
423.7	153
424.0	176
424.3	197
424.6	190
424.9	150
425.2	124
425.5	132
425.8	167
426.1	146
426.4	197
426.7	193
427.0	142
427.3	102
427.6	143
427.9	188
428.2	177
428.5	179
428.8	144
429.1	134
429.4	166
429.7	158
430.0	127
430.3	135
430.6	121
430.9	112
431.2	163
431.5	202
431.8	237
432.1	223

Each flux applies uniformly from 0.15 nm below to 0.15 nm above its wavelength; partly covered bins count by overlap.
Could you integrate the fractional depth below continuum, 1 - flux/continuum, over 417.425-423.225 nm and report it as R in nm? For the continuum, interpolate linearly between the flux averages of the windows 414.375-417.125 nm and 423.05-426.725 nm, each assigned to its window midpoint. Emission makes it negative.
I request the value 0.38 nm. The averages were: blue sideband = 177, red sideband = 161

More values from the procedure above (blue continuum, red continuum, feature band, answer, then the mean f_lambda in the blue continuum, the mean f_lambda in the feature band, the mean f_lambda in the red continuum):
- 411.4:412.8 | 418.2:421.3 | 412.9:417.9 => 0.17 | 179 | 170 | 173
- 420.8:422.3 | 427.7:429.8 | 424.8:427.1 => 0.13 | 171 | 157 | 163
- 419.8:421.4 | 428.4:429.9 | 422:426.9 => 0.44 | 172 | 149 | 154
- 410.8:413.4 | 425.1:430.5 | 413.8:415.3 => 0.09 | 172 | 159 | 153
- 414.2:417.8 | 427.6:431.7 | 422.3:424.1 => 0.44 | 171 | 123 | 155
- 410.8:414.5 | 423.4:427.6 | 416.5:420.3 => -0.12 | 168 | 169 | 158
